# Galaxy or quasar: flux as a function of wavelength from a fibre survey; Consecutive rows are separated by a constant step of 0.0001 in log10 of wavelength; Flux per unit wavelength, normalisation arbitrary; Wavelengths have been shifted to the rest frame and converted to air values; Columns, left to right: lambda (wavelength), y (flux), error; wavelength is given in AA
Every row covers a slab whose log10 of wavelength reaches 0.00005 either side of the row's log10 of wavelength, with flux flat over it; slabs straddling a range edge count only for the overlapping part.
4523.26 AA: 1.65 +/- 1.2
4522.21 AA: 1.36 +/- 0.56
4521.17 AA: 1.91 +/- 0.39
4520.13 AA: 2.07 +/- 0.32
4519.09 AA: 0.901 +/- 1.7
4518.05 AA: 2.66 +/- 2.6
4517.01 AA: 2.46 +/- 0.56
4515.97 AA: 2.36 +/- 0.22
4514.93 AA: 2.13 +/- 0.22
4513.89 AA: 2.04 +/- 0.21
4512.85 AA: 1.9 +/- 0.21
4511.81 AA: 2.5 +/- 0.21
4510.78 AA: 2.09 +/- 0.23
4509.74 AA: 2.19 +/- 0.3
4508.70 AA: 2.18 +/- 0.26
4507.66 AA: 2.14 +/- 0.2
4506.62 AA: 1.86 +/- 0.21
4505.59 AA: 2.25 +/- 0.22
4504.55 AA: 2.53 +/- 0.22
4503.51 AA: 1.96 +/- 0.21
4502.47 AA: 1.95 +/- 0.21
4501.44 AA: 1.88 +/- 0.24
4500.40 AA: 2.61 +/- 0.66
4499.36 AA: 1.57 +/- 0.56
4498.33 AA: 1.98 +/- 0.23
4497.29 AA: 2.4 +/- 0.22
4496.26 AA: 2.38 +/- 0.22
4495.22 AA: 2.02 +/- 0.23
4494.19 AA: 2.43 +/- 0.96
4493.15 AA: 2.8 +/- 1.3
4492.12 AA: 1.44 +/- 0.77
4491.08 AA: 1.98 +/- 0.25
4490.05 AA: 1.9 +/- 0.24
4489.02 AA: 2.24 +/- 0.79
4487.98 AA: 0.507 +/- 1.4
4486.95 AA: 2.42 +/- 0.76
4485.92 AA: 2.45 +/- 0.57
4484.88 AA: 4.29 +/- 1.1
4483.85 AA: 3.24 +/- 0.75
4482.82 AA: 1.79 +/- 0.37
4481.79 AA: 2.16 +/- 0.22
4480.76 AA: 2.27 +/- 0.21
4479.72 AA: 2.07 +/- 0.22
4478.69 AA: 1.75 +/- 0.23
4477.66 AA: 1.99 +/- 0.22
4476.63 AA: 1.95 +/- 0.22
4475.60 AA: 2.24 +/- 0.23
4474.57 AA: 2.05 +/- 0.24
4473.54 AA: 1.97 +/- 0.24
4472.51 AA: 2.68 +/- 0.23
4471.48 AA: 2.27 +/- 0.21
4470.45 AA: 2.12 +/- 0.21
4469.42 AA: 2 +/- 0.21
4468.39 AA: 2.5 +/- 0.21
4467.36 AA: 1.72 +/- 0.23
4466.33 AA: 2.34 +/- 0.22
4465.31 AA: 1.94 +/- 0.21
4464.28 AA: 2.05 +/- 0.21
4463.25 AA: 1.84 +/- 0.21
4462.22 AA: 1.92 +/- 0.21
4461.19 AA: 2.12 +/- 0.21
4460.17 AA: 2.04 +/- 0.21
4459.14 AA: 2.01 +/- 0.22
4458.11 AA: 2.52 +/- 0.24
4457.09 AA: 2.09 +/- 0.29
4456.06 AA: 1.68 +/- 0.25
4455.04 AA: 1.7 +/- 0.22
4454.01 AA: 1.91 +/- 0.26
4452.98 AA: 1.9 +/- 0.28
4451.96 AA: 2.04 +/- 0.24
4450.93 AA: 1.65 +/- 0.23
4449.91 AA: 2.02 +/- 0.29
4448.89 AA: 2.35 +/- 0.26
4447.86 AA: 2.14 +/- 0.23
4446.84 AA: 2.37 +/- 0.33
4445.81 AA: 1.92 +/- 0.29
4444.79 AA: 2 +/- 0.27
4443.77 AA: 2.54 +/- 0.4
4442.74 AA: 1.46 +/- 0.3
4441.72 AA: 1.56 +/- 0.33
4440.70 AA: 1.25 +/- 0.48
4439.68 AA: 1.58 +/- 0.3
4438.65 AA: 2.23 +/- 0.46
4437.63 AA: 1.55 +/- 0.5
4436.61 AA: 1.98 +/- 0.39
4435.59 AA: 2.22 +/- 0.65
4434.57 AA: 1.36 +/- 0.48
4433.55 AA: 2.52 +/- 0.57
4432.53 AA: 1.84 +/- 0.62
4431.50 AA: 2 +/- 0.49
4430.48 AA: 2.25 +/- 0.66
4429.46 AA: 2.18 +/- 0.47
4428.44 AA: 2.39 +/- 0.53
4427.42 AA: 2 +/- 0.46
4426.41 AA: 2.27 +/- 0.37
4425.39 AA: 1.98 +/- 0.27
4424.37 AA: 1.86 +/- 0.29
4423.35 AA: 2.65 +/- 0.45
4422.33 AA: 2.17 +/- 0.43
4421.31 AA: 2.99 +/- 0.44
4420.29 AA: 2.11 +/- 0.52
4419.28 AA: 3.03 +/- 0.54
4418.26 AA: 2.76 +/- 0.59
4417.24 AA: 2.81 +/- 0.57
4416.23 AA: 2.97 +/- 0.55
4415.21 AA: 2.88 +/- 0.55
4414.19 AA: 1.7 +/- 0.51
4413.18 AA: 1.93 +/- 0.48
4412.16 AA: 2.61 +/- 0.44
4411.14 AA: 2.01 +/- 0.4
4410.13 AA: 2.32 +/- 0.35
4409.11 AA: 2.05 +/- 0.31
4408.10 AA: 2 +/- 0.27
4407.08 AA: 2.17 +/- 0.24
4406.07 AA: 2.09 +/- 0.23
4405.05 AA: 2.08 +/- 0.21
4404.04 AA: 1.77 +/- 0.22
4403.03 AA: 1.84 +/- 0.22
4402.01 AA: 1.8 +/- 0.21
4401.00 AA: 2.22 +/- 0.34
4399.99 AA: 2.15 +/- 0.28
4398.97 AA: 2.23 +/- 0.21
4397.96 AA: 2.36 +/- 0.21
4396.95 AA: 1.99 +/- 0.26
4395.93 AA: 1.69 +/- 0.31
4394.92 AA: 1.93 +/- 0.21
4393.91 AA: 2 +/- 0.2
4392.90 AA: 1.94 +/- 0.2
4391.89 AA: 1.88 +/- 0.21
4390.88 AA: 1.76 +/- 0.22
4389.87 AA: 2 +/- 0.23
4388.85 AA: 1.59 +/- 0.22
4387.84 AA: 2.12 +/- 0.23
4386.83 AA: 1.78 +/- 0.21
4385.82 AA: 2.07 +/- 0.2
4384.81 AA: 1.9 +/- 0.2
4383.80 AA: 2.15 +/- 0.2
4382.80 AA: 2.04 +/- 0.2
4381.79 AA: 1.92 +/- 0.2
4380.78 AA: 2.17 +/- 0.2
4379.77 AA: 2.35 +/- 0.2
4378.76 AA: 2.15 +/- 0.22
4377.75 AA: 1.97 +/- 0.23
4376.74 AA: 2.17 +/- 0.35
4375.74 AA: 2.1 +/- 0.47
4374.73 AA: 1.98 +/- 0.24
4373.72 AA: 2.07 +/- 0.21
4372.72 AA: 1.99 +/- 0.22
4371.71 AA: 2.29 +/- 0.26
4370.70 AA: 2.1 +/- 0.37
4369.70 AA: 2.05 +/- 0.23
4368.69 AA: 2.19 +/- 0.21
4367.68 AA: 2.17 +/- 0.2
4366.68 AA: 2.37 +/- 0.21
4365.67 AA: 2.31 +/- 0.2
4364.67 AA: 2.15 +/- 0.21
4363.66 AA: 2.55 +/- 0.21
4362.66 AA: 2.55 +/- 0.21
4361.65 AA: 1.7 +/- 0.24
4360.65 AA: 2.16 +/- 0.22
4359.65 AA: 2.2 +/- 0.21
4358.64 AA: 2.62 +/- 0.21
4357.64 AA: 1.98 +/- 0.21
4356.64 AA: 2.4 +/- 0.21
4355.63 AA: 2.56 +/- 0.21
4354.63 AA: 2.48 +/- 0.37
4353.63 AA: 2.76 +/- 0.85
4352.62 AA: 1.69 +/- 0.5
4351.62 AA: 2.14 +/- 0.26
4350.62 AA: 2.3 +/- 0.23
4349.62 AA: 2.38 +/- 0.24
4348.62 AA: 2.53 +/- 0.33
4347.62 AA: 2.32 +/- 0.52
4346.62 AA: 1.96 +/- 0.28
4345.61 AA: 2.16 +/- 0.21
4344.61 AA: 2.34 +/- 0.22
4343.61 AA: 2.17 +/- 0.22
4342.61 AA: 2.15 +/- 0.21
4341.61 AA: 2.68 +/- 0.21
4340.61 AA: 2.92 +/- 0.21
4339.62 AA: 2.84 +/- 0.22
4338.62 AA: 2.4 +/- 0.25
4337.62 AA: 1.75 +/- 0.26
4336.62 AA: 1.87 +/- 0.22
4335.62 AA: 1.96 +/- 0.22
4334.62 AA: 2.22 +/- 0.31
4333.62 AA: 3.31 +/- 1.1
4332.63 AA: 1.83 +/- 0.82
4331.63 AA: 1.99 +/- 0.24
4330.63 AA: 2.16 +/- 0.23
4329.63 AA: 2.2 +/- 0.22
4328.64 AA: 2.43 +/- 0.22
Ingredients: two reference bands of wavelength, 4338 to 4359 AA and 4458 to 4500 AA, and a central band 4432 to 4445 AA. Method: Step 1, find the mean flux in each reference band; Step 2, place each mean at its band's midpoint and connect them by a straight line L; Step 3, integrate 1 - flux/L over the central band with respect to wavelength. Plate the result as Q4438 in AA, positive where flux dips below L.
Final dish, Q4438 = 2.2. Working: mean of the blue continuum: 2.37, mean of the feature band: 1.85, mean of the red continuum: 2.15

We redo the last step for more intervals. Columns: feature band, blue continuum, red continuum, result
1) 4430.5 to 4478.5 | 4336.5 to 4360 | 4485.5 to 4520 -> 3.6 AA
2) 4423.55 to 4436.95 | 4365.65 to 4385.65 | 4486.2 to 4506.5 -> 0.1 AA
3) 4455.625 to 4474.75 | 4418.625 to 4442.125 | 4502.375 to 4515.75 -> 0.1 AA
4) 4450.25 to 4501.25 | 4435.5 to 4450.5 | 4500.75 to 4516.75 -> -2.0 AA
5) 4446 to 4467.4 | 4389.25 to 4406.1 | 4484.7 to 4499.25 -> 0.7 AA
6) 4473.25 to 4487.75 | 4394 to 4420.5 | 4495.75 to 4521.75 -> -1.1 AA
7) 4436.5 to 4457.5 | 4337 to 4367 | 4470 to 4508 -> 3.0 AA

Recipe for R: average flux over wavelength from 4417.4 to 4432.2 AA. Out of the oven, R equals 2.34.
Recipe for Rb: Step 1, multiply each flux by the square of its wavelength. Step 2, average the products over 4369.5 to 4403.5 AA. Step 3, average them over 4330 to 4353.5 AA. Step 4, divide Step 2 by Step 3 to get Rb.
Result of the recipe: 0.9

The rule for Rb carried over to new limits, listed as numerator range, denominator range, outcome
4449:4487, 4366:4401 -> 1.09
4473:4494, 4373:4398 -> 1.14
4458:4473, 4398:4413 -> 1.04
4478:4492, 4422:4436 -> 1.07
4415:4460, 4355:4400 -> 1.04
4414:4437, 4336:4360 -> 1.03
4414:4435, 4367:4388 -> 1.14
